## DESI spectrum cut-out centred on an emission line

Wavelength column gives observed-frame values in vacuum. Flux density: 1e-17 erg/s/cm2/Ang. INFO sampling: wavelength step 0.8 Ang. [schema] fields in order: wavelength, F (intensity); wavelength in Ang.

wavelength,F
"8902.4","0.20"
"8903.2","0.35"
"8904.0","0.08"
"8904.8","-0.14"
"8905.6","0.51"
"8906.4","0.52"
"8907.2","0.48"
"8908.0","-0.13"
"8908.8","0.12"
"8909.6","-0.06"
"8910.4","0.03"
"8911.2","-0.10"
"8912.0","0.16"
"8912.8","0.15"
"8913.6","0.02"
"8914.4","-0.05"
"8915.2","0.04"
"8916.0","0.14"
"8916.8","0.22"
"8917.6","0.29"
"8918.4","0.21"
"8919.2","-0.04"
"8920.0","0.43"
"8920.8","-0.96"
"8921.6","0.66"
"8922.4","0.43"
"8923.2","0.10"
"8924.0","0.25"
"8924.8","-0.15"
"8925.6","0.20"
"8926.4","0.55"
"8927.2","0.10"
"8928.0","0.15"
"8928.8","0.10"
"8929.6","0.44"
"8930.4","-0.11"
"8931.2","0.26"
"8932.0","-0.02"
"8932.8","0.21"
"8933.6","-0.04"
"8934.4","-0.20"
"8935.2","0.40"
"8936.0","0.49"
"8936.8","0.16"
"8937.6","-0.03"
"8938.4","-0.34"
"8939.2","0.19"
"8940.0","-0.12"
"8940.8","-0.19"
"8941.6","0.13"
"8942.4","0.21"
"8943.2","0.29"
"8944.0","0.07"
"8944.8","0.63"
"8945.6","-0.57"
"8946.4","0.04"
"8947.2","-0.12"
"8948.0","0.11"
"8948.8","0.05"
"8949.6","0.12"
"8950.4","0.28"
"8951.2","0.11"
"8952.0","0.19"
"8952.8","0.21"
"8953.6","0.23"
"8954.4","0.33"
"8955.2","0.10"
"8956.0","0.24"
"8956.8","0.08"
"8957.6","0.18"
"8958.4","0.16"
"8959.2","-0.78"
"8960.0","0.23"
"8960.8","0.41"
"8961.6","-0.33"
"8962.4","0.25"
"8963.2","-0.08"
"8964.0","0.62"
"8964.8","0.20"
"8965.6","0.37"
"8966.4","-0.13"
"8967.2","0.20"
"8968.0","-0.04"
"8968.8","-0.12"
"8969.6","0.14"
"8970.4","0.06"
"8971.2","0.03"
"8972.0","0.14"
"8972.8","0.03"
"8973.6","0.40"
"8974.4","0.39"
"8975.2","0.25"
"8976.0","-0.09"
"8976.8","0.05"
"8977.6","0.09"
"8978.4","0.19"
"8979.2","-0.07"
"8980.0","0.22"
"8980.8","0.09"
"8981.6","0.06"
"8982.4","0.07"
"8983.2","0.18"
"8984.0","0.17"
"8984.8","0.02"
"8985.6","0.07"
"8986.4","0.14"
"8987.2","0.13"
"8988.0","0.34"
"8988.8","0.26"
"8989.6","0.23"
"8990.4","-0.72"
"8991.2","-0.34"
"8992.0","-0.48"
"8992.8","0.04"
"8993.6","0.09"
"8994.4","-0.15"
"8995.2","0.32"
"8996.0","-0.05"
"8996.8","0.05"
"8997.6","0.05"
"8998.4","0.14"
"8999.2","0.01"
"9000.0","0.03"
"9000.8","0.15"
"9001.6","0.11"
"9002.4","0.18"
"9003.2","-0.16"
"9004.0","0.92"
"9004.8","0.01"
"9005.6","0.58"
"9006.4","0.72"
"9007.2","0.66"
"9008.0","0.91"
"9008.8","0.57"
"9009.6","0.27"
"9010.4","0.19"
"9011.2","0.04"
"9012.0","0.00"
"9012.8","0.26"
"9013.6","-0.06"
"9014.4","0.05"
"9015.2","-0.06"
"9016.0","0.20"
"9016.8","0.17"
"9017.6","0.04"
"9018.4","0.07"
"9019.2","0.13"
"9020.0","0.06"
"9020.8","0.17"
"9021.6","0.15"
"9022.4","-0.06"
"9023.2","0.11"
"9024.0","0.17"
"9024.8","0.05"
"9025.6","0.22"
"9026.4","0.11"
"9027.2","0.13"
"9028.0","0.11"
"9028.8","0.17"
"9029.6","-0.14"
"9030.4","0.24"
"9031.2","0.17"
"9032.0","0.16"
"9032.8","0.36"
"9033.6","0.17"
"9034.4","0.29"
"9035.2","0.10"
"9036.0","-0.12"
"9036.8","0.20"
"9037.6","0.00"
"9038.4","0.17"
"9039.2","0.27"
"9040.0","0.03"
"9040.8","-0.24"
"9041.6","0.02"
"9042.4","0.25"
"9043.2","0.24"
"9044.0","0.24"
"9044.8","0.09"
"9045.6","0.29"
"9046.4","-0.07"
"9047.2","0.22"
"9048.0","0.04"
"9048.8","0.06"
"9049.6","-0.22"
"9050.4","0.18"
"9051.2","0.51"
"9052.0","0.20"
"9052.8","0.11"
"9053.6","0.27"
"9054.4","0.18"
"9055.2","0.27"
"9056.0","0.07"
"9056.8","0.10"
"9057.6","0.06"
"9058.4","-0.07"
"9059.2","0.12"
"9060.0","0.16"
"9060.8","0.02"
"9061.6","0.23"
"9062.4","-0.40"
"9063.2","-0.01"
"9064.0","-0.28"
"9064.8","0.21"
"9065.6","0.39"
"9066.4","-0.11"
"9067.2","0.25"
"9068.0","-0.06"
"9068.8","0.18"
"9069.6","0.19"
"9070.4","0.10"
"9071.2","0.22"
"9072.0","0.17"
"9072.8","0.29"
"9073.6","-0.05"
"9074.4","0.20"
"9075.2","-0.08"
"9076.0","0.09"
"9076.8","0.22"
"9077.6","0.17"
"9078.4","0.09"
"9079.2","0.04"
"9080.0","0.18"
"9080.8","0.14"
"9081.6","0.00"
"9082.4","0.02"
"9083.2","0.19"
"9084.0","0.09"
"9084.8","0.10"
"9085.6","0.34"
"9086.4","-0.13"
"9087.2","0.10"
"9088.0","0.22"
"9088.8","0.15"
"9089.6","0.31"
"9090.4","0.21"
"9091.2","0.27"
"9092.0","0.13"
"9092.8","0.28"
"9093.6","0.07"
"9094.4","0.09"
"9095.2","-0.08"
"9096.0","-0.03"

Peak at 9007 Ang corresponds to Hbeta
